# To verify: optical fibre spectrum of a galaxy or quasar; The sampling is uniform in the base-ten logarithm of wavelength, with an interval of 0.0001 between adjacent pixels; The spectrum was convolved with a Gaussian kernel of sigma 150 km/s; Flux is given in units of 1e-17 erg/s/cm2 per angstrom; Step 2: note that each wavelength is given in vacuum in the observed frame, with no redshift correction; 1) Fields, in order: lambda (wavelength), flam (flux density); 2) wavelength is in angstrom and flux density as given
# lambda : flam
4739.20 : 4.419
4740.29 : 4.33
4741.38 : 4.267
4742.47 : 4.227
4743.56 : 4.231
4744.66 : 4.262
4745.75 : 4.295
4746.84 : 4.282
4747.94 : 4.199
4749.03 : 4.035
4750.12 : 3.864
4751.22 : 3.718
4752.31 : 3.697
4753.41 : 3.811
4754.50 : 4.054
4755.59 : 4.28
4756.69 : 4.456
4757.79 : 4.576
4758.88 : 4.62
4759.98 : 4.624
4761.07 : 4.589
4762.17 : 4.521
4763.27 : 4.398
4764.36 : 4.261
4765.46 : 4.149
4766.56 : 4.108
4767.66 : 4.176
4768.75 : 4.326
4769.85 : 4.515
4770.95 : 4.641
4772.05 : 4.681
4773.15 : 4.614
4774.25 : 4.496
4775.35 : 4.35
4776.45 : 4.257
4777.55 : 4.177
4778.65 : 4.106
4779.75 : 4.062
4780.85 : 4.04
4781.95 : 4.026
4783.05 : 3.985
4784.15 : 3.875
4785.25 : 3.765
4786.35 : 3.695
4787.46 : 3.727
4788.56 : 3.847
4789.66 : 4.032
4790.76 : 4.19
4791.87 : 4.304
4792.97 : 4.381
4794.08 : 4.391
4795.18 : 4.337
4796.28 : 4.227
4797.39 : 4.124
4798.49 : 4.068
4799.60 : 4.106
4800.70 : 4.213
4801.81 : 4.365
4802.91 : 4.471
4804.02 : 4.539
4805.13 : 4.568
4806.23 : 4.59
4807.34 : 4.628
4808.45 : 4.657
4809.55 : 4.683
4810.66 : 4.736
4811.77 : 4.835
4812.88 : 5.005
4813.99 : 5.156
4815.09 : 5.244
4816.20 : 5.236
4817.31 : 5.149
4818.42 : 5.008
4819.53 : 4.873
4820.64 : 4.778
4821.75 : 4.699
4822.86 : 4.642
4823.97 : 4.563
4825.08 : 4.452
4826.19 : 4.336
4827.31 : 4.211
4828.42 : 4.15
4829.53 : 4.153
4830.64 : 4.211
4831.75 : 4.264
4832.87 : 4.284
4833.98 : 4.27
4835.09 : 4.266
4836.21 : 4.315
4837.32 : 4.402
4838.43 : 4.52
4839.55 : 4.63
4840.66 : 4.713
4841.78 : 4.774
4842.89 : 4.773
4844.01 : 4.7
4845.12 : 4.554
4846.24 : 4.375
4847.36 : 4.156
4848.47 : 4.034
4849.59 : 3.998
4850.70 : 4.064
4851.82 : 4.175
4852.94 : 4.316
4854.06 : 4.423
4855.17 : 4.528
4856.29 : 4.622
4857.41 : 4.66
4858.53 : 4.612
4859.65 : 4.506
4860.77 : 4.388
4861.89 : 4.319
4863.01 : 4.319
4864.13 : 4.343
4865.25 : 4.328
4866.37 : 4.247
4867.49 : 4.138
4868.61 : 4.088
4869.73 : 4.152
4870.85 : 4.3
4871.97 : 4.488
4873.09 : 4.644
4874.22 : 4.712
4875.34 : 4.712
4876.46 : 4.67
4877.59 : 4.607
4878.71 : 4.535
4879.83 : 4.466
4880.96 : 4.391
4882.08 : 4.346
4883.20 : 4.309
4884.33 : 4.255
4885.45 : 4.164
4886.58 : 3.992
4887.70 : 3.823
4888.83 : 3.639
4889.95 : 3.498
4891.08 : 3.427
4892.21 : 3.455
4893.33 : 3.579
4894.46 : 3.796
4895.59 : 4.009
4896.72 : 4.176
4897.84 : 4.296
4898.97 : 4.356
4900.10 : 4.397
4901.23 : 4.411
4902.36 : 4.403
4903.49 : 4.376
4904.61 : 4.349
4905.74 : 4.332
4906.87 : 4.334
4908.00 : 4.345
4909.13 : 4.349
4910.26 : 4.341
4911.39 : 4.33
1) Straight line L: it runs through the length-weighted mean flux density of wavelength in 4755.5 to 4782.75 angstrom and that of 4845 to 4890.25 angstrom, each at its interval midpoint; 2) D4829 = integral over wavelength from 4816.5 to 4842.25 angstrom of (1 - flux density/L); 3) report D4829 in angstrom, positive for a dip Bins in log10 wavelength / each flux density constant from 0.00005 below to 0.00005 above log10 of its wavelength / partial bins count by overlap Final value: -1.1 angstrom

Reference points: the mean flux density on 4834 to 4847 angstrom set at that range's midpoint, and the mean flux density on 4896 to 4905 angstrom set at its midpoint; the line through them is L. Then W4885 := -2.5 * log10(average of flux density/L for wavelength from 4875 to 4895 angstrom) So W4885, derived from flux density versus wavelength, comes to 0.08 mag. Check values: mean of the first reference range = 4.53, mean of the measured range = 4.09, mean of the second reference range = 4.34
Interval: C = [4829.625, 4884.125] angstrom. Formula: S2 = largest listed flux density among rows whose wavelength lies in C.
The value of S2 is 4.774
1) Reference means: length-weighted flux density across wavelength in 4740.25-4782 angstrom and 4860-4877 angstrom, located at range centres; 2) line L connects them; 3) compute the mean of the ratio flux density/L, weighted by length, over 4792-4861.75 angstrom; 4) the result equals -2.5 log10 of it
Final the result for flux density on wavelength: -0.04 mag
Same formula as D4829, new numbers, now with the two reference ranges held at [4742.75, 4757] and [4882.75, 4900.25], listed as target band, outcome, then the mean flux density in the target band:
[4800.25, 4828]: -4.75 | 4.7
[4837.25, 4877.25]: -4.61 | 4.43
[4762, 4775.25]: -1.09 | 4.4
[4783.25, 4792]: 0.29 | 3.91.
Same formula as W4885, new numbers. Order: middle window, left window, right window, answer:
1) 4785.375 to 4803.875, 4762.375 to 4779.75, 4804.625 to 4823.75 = 0.12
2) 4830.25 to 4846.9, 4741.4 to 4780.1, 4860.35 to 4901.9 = -0.06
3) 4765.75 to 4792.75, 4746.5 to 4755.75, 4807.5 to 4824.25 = 0.05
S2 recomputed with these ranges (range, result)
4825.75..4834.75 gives 4.336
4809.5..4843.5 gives 5.244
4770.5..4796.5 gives 4.681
